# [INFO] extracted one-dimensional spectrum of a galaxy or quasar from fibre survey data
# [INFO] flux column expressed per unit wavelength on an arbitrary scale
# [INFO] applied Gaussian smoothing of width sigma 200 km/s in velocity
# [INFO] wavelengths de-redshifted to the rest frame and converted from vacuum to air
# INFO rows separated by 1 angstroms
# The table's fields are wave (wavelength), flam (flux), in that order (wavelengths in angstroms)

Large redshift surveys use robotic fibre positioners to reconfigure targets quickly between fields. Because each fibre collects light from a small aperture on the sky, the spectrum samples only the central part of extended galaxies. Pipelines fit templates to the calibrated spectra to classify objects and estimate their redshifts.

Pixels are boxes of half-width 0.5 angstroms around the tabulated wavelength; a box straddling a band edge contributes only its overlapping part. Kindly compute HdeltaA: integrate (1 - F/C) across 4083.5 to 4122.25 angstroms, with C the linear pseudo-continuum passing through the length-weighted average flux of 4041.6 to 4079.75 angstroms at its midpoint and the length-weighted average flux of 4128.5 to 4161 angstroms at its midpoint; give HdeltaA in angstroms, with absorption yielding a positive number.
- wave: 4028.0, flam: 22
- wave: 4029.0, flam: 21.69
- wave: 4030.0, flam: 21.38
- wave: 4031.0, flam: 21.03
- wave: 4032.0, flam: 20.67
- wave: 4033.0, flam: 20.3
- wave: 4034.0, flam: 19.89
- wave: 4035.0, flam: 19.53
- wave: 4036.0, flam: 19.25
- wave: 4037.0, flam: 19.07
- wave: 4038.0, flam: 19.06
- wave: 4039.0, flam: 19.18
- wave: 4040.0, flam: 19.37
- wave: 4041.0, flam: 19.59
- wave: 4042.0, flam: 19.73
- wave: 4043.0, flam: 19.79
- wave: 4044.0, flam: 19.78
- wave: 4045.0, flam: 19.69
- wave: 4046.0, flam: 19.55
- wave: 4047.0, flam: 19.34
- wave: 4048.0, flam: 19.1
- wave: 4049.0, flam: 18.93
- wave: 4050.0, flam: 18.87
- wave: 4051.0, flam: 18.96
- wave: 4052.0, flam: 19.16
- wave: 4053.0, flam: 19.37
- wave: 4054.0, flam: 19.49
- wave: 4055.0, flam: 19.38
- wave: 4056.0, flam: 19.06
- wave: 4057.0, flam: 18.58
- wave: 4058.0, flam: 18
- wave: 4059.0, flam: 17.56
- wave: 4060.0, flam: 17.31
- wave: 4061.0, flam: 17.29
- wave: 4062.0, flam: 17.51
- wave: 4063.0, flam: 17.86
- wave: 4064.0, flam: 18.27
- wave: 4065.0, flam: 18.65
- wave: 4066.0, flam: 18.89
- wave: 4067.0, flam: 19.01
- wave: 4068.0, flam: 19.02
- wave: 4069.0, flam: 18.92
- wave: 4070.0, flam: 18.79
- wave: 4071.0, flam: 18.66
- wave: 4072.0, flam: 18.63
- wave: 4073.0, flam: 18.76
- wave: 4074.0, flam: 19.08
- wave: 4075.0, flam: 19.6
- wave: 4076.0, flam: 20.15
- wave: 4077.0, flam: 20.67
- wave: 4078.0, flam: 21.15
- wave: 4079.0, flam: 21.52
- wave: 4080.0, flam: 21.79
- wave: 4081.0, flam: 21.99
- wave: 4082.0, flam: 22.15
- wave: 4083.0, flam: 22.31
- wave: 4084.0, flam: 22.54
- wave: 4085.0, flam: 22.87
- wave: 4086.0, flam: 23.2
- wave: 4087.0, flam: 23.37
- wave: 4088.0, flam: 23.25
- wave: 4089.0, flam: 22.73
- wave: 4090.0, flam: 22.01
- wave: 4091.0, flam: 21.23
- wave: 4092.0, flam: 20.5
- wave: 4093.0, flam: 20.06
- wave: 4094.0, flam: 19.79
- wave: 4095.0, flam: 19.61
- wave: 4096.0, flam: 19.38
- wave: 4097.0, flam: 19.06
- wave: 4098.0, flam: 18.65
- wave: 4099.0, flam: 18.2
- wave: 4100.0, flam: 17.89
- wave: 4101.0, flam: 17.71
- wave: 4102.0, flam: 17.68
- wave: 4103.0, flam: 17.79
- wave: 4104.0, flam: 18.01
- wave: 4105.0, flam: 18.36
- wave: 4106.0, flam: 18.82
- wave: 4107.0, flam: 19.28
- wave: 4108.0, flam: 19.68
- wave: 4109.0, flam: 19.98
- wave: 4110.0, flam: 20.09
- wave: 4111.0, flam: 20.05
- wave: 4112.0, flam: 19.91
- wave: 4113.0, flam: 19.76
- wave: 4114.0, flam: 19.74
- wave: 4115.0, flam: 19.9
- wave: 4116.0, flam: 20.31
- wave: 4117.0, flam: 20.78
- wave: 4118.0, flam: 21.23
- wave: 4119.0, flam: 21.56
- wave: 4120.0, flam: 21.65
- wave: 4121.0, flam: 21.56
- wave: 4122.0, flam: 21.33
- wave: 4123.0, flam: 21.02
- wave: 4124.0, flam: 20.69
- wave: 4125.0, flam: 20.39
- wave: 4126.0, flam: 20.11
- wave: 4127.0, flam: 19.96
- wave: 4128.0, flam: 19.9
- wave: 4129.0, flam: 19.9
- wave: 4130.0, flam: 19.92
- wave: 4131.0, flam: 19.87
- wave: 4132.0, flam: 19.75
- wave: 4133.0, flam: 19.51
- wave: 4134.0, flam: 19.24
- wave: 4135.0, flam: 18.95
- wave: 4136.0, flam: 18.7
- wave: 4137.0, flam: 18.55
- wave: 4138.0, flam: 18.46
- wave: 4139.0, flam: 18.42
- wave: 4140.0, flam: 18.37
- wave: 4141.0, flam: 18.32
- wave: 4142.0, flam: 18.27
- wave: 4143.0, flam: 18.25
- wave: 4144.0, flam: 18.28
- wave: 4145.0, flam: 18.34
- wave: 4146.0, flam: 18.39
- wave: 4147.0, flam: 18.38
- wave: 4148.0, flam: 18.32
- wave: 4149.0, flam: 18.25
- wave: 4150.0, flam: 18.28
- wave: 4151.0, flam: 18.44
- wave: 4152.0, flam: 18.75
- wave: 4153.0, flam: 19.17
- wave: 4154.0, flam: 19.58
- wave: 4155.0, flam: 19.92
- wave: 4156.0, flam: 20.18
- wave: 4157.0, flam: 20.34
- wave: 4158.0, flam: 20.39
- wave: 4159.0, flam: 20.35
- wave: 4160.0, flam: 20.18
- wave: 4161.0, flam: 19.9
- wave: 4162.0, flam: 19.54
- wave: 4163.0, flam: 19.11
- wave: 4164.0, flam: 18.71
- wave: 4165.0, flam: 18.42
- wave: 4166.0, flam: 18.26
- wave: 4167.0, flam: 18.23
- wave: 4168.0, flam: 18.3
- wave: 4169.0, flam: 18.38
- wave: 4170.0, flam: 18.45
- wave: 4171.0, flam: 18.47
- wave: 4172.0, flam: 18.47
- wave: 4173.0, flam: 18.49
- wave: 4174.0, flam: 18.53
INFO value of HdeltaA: -2.4 angstroms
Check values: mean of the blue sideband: 19.1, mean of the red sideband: 19.1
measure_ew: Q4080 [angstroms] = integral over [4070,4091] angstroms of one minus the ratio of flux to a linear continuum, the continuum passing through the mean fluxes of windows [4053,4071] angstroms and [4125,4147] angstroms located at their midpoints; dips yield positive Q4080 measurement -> -3.0 angstroms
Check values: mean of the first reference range 18.5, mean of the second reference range 19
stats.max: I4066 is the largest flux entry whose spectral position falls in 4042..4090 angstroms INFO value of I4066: 23.37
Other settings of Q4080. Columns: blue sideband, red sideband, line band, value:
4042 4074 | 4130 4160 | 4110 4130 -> -1.6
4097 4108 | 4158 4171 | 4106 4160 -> -2.7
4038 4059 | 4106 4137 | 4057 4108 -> -0.2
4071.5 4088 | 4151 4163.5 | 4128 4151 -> 1.5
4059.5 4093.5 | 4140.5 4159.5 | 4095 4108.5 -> 0.9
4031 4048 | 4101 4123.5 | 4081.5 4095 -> -1.4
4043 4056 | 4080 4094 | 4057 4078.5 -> 2.0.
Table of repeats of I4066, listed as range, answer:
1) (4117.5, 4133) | 21.65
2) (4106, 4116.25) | 20.31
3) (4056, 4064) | 19.06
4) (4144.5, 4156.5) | 20.18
